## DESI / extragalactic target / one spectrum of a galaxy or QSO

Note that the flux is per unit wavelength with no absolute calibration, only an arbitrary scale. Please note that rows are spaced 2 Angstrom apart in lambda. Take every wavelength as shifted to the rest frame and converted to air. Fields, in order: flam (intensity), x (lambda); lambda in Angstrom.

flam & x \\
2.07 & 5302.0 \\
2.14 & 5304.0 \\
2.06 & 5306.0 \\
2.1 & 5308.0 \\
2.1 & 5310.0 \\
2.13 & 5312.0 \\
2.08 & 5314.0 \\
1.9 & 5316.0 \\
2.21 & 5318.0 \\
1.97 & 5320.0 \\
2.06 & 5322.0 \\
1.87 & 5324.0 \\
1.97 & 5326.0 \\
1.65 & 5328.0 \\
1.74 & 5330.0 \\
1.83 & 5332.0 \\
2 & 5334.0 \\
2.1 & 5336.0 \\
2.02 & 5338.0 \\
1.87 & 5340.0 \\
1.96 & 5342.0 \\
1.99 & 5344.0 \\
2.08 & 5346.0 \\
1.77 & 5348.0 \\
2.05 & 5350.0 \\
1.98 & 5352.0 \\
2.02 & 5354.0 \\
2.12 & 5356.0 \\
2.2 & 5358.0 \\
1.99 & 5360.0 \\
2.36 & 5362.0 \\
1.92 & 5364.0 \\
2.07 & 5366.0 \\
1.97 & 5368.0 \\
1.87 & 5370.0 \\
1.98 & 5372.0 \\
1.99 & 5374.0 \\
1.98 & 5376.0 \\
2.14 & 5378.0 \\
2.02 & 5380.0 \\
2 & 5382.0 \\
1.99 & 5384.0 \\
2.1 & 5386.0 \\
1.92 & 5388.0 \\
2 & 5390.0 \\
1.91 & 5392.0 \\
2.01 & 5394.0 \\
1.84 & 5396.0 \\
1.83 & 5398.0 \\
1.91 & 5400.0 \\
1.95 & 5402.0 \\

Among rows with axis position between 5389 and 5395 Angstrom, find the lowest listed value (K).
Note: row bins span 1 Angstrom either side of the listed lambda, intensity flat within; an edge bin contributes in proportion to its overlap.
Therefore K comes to 1.91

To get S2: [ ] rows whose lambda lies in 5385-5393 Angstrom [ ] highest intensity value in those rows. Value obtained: 2.1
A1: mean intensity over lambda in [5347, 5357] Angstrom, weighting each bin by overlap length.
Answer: 1.99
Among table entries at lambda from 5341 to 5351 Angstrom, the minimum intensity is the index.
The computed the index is 1.77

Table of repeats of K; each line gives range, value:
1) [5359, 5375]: 1.87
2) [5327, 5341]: 1.65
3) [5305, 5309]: 2.06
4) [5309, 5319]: 1.9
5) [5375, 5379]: 1.98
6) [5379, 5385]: 1.99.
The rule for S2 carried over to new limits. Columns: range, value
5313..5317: 2.08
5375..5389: 2.14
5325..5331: 1.97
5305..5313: 2.13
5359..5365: 2.36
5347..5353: 2.05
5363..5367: 2.07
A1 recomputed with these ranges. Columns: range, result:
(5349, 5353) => 2.01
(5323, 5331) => 1.81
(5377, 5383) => 2.05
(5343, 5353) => 1.97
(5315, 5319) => 2.05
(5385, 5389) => 2.01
